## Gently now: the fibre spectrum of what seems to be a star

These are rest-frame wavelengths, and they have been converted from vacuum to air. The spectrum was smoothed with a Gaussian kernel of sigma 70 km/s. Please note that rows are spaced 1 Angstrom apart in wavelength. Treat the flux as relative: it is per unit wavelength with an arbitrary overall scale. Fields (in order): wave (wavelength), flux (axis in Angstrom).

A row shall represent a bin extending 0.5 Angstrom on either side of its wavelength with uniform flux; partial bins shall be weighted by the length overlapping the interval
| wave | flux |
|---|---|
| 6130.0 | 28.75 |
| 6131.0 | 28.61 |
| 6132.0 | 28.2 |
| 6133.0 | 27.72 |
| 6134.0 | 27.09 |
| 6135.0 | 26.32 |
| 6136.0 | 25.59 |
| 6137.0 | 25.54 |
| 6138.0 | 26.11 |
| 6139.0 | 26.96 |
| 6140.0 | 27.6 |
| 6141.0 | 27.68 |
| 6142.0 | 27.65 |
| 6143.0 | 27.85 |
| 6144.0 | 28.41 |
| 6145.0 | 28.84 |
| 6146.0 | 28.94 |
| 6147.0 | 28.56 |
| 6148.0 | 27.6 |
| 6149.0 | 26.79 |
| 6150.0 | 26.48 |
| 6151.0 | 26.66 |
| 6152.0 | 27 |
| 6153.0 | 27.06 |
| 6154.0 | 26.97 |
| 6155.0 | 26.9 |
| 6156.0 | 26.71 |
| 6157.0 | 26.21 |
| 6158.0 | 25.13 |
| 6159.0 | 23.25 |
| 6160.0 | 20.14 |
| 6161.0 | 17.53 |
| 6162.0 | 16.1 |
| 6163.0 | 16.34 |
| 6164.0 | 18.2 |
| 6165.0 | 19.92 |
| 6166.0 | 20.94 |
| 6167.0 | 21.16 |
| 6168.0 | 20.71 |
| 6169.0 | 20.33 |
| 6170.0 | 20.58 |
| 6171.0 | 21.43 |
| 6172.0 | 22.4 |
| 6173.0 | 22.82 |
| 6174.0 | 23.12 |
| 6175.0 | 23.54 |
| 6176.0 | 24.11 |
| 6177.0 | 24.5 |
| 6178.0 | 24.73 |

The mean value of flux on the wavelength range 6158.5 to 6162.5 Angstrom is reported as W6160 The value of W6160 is 19.3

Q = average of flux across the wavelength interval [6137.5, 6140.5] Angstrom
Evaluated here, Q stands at 26.9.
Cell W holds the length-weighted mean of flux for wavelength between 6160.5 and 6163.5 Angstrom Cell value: 16.7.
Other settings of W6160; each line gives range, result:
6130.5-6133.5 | 28.2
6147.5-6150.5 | 27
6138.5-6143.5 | 27.5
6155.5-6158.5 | 26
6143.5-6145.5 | 28.6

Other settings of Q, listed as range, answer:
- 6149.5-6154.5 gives 26.8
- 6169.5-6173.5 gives 21.8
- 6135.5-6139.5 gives 26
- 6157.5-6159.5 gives 24.2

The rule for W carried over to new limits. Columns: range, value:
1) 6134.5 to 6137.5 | 25.8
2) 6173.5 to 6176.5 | 23.6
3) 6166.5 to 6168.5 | 20.9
